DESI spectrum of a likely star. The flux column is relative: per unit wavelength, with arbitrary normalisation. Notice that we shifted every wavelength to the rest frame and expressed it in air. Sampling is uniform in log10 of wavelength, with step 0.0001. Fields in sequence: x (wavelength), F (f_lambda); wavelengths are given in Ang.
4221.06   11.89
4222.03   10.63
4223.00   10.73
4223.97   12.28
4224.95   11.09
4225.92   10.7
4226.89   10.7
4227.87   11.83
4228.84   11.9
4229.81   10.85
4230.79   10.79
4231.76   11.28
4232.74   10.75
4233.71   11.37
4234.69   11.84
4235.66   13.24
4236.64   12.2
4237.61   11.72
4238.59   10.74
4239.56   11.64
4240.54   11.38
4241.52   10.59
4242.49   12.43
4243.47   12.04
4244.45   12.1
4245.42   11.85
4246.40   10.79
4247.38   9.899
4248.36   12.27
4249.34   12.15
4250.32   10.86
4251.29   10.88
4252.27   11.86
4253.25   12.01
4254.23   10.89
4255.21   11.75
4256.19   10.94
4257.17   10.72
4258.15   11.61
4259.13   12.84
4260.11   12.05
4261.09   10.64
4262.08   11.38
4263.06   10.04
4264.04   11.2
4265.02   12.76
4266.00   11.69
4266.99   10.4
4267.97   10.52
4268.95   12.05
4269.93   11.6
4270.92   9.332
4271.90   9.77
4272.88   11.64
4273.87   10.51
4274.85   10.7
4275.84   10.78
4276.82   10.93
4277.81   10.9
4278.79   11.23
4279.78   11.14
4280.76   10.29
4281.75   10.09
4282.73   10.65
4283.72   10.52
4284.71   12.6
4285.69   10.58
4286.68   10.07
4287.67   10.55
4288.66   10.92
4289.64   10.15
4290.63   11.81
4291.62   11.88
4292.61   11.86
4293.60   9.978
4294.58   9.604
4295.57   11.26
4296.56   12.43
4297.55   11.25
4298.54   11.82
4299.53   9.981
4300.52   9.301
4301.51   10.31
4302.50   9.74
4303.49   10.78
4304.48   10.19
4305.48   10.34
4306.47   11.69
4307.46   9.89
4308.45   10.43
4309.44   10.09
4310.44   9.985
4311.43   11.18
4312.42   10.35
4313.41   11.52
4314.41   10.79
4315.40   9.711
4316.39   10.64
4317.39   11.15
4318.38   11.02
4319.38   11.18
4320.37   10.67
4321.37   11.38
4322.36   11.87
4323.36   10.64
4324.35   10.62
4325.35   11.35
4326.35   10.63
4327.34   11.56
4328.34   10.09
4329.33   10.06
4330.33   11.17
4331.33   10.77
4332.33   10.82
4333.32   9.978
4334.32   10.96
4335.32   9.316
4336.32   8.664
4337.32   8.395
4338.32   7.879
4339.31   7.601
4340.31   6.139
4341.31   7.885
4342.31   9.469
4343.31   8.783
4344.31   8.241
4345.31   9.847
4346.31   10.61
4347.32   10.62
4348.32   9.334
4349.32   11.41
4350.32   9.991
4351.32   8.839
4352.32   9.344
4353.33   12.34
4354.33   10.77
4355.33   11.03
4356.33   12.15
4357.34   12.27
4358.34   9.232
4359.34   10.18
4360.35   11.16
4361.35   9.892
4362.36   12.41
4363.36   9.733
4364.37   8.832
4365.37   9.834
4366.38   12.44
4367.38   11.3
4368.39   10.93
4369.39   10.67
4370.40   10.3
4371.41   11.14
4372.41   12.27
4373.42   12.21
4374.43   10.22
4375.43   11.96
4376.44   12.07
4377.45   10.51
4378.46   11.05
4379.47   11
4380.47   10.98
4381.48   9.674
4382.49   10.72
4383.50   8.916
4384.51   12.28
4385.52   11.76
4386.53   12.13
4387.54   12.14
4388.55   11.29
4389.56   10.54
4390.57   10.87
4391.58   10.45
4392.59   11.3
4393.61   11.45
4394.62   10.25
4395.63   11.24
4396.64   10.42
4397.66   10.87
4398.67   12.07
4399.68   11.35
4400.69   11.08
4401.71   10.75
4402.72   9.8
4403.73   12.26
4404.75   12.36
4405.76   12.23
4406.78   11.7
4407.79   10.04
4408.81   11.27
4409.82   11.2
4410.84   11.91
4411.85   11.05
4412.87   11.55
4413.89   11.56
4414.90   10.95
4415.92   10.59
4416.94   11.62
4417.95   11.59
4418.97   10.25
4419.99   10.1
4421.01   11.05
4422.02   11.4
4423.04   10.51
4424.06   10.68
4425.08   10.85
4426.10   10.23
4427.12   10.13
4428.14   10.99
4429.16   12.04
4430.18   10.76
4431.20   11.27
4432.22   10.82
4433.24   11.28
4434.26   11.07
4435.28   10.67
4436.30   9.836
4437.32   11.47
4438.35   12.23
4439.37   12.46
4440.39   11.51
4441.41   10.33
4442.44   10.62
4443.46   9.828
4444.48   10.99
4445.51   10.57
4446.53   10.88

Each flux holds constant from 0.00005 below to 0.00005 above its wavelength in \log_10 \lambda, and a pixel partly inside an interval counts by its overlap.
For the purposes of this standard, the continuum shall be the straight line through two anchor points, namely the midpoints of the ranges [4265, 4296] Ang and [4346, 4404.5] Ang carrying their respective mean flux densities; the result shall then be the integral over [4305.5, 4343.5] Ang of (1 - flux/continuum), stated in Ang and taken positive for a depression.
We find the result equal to 2.5 Ang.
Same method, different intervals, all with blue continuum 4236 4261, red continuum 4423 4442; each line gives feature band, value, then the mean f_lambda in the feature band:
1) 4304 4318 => 0.96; 10.6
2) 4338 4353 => 2.85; 9.12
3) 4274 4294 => 0.96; 10.9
